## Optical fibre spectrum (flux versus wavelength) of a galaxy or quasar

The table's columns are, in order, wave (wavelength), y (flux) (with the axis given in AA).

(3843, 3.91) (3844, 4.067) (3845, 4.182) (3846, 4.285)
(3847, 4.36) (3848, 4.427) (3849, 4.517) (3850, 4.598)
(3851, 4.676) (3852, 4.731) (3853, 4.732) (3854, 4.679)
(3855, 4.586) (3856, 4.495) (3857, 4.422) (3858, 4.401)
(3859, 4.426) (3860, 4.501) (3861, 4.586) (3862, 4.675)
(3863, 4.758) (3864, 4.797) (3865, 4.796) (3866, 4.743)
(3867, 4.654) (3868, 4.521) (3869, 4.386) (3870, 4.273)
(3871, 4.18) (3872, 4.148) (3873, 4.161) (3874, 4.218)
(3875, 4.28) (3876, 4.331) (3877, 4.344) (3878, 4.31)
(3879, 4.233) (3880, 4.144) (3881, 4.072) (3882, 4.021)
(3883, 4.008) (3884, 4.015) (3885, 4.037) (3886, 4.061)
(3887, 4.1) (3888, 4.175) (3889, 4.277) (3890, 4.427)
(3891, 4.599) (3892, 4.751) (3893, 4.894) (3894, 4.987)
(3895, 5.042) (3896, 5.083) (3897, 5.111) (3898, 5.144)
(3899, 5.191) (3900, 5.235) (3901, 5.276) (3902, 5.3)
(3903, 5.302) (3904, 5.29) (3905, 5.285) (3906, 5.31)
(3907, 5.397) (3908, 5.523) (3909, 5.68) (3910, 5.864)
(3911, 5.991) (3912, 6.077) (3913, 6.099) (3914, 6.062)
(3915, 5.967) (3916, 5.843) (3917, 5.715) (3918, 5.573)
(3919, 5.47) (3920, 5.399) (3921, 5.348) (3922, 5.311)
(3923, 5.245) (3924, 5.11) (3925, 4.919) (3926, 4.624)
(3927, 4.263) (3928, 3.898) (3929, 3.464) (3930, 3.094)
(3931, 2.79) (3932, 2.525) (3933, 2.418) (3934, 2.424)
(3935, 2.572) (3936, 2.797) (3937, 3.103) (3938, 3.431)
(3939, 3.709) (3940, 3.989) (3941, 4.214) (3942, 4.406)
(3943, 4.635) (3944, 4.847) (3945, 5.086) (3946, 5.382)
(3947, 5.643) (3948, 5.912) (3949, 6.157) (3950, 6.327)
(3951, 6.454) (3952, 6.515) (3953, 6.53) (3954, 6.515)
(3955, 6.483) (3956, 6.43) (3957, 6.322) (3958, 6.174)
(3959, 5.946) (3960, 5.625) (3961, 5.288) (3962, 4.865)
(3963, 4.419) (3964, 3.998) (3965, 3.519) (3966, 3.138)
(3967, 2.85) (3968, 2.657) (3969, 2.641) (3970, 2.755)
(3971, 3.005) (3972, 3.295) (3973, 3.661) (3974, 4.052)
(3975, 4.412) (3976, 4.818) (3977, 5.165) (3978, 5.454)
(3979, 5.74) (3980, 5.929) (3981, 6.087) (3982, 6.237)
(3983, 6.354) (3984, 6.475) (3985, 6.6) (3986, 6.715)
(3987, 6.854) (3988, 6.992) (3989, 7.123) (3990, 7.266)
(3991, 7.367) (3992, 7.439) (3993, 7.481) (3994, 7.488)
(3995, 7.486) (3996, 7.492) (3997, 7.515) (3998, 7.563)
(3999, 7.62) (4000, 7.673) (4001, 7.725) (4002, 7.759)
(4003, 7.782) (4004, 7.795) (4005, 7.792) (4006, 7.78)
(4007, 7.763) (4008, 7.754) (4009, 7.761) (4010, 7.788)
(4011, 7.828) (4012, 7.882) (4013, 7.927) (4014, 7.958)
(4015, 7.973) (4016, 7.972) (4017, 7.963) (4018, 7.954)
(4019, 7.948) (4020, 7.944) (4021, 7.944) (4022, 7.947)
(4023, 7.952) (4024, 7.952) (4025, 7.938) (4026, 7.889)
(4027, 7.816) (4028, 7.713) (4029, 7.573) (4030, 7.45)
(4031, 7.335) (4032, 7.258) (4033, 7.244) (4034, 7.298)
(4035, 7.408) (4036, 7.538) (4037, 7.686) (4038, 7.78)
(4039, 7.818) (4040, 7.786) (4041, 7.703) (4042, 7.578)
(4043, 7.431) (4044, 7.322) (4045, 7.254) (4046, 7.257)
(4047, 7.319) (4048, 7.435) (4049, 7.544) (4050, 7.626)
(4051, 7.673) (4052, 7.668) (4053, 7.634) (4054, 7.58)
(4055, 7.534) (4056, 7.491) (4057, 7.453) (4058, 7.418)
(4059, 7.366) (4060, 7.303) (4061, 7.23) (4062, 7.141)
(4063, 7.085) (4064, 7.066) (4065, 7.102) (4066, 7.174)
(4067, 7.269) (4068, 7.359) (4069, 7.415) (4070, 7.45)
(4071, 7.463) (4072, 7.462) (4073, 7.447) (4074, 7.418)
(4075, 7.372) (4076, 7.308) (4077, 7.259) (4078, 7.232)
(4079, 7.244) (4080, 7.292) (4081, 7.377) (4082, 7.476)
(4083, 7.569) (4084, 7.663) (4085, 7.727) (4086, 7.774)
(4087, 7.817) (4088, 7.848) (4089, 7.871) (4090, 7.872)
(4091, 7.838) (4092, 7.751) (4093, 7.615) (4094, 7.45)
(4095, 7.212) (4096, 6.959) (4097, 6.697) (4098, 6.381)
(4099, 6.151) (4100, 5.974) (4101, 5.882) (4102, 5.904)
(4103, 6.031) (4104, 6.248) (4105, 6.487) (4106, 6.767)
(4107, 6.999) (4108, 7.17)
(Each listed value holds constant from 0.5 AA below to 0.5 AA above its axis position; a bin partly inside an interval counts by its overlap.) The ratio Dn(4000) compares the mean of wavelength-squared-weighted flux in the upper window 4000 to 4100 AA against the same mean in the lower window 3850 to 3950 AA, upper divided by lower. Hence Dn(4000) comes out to 1.75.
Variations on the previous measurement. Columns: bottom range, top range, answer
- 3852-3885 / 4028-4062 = 1.86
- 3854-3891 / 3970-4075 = 1.78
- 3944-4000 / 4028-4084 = 1.36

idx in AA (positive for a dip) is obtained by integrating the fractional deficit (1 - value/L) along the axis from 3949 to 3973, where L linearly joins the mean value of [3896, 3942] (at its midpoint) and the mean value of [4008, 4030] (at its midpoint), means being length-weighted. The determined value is 4.5 AA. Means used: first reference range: 4.72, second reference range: 7.87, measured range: 4.86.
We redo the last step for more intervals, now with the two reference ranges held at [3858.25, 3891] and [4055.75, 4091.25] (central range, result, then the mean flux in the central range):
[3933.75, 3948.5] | 3.33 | 4.17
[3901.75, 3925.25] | -2.93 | 5.55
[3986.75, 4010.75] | -4.92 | 7.55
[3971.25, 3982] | 1.91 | 4.88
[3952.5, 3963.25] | -0.53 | 5.91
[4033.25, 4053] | -1.63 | 7.53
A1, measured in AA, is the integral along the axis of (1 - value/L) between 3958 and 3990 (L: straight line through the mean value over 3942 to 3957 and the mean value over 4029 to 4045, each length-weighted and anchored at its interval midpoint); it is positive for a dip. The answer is 7.0 AA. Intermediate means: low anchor 5.89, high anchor 7.5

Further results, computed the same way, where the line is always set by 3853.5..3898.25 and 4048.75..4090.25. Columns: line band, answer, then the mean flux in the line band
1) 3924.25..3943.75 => 6.47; 3.58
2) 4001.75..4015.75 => -2.83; 7.83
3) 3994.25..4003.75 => -1.89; 7.62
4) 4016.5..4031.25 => -2.37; 7.83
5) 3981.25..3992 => -1.11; 6.81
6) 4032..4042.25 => -0.91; 7.57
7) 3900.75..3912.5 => -1.41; 5.53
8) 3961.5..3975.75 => 5.68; 3.54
